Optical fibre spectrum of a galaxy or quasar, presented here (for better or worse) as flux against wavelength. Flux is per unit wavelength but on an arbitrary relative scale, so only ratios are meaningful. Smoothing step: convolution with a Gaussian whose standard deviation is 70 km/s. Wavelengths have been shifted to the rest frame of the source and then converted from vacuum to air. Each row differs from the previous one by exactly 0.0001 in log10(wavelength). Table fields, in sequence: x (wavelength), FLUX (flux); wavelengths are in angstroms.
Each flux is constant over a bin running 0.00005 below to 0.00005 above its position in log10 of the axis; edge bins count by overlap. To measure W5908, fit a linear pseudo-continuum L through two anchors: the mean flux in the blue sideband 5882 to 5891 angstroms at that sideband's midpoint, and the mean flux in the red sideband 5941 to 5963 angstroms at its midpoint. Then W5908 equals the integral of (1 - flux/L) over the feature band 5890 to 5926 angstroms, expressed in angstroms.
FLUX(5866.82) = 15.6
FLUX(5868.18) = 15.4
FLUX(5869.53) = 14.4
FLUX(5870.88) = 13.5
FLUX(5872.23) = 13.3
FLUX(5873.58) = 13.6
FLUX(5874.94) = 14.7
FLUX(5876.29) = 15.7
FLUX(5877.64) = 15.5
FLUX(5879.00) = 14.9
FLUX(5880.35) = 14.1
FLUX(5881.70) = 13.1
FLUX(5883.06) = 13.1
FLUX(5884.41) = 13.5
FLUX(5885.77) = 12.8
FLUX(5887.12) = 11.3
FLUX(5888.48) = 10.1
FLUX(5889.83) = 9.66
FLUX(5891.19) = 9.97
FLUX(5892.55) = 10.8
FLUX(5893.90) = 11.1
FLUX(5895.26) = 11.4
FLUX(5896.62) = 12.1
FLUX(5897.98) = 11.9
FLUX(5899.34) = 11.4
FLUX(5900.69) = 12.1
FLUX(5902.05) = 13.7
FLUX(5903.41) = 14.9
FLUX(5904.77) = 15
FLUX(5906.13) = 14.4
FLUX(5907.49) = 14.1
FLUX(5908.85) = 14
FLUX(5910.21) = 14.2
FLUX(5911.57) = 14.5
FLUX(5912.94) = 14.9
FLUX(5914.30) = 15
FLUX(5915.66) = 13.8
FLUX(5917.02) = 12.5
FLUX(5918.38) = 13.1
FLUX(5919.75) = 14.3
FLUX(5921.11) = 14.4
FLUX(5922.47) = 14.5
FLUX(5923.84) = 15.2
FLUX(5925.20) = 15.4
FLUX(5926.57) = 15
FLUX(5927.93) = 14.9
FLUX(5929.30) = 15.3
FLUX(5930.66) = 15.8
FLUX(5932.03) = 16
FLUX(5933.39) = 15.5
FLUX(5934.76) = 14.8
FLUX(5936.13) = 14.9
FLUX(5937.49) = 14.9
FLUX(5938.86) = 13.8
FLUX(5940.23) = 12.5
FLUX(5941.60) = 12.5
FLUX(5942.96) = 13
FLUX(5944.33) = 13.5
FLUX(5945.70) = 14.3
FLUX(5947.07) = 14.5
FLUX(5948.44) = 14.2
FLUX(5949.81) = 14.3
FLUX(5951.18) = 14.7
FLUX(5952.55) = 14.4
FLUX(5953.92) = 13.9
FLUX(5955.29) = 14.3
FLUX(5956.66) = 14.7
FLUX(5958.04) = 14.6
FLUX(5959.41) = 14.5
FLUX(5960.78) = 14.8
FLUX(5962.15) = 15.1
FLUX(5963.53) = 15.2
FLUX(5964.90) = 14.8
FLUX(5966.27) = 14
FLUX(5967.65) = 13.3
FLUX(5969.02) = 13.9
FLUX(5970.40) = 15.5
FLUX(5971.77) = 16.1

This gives -2.3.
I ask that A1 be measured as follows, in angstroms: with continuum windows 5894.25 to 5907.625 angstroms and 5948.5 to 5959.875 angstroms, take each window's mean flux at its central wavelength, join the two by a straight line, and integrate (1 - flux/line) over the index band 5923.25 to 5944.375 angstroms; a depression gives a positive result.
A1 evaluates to -1.11 angstroms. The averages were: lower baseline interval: 13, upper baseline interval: 14.4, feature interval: 14.6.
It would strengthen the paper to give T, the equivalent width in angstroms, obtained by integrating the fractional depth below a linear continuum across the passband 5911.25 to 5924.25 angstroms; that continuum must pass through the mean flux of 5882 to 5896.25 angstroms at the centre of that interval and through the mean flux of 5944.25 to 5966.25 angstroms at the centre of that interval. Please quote -1.5 angstroms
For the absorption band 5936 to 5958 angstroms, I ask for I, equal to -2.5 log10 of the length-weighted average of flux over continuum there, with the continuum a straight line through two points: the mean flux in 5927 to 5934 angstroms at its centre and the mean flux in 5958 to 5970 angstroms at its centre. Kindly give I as 0.07 mag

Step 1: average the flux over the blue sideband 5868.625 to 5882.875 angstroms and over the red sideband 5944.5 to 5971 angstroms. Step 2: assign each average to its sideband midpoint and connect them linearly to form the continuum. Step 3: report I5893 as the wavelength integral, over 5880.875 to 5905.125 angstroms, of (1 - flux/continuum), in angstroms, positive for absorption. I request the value 3.8 angstroms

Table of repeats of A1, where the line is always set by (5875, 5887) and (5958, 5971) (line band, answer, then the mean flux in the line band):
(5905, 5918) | 0.04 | 14.2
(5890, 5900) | 2.08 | 11.1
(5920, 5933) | -0.76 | 15.2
